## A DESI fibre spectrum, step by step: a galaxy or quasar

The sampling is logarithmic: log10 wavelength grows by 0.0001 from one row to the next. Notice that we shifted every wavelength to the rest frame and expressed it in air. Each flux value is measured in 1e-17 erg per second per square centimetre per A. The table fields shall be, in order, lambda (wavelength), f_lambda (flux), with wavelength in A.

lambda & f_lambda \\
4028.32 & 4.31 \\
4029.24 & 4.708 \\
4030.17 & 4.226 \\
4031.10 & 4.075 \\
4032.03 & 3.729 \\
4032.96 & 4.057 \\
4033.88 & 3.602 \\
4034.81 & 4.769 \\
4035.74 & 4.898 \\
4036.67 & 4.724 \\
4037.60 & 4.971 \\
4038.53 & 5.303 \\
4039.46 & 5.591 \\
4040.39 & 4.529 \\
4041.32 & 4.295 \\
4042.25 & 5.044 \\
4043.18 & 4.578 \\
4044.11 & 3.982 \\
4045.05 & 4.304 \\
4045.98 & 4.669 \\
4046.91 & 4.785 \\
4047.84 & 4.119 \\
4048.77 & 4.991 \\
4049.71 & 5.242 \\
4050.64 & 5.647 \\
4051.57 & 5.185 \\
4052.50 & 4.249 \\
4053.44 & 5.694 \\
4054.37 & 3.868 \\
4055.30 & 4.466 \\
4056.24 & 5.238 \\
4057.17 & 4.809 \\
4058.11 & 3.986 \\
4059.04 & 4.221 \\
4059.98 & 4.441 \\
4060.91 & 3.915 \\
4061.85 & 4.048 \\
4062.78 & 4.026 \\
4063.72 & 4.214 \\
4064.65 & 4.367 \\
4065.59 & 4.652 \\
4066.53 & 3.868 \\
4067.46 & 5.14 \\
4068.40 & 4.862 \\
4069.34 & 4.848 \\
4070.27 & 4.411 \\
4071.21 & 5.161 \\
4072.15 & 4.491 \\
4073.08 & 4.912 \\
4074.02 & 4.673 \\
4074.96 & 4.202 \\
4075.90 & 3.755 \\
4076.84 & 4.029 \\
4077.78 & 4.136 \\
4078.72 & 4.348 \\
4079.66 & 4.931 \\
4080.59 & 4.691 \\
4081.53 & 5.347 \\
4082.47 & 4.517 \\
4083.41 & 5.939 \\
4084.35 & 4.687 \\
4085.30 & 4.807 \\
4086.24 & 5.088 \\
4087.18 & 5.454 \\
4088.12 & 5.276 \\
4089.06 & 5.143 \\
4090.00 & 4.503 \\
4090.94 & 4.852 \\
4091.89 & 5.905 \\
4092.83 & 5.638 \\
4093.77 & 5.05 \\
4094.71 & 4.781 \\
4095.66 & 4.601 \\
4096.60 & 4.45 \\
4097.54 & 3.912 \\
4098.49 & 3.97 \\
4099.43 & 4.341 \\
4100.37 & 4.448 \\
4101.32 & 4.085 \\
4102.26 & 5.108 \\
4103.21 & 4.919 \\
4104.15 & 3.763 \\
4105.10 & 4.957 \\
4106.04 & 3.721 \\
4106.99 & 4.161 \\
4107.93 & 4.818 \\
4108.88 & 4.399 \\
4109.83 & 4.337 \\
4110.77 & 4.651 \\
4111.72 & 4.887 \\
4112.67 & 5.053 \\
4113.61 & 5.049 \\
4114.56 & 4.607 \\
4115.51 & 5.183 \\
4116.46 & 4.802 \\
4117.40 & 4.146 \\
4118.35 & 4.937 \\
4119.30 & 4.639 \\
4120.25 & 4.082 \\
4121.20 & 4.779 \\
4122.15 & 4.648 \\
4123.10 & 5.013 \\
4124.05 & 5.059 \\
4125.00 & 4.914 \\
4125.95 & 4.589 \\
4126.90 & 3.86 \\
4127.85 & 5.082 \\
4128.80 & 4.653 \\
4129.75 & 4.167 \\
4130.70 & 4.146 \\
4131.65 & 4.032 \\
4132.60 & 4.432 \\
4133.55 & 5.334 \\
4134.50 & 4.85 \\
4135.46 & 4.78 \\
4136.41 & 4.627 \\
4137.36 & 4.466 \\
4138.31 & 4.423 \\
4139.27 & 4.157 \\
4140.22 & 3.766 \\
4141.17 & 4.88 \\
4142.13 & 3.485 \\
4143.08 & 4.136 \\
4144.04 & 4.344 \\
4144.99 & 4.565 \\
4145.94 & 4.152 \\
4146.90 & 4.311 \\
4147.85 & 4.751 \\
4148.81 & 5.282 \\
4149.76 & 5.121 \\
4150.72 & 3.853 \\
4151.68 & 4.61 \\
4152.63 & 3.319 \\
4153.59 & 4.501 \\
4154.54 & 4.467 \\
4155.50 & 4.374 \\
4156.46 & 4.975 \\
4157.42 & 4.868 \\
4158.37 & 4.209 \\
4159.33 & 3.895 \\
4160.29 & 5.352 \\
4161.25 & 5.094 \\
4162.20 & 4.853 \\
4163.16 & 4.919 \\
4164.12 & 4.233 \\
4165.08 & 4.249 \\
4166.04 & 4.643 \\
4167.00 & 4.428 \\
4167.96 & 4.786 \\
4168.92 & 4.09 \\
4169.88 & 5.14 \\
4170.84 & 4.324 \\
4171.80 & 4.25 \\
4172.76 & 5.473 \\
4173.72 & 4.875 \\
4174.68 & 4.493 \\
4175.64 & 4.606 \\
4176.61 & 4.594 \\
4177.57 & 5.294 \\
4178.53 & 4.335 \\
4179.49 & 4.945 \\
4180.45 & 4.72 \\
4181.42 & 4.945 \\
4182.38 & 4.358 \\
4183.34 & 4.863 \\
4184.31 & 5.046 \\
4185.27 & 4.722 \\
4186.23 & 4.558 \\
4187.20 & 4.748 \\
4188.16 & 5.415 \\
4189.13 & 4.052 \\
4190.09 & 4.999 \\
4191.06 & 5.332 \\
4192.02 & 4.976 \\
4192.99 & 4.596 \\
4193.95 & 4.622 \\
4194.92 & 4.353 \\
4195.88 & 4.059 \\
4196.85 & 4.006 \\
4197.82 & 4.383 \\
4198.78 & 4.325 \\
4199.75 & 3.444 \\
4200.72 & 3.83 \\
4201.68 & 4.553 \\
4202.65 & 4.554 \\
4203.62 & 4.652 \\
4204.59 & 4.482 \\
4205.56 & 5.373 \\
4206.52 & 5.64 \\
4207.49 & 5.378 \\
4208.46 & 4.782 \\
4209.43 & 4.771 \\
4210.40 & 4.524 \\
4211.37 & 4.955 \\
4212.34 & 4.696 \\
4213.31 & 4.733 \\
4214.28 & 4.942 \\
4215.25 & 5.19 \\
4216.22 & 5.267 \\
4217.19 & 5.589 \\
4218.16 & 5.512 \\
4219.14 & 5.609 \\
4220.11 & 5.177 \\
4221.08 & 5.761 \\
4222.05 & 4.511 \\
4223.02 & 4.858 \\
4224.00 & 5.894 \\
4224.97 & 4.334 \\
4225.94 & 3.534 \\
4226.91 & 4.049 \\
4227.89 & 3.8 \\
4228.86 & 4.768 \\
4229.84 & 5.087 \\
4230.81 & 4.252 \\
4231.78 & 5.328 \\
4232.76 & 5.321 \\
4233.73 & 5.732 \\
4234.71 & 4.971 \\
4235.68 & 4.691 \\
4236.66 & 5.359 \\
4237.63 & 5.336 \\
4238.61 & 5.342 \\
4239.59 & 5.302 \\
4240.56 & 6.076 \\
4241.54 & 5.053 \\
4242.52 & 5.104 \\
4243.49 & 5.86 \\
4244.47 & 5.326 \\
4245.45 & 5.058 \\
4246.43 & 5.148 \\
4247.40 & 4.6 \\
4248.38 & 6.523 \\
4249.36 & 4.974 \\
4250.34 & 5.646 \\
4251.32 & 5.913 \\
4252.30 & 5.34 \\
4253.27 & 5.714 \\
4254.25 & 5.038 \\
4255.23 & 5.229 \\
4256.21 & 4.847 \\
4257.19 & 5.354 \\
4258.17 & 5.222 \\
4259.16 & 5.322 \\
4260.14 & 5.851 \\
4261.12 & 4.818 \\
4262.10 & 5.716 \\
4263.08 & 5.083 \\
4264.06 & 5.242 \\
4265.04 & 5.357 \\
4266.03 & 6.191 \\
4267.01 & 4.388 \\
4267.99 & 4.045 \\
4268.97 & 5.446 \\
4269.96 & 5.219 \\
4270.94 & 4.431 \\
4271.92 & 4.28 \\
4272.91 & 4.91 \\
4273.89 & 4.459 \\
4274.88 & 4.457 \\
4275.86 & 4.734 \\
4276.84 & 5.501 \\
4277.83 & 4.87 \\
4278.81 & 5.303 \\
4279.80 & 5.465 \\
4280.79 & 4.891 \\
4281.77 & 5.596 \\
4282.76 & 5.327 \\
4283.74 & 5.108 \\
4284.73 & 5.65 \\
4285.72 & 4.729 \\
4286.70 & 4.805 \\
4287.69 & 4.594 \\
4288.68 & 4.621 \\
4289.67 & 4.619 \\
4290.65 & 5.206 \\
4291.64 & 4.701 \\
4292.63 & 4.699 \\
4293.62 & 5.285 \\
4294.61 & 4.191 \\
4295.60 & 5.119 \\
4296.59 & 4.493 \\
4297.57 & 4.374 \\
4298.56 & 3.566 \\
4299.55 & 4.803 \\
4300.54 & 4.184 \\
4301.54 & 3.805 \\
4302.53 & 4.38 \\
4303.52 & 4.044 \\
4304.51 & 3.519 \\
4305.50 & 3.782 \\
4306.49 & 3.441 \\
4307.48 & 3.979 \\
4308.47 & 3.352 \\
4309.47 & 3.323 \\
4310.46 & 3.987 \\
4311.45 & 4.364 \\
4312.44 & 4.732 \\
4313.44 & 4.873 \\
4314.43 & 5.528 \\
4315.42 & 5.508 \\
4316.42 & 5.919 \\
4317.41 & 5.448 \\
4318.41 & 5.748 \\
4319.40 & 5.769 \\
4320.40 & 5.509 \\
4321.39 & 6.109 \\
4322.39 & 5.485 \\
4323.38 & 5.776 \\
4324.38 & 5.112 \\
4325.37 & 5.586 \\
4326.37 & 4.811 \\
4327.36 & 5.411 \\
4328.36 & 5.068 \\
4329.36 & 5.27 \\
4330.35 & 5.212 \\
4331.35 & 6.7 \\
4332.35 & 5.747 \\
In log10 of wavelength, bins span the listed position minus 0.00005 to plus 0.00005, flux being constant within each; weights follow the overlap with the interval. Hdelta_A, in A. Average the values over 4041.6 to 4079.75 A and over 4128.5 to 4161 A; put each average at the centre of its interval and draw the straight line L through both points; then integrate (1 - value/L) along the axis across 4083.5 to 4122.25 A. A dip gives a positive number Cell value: -1.8 A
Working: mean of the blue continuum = 4.54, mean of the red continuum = 4.45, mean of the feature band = 4.71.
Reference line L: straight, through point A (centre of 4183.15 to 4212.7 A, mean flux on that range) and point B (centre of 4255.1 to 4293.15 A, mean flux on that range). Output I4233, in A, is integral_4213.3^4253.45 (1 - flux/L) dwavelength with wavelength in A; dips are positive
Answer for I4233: -2.7 A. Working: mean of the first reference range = 4.66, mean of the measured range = 5.16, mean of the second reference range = 5.03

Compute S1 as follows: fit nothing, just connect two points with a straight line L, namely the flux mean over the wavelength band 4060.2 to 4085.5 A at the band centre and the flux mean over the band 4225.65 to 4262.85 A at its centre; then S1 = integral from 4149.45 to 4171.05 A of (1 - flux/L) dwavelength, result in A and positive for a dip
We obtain 1.5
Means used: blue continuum 4.55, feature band 4.53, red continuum 5.18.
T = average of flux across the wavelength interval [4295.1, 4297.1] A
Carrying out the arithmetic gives 4.82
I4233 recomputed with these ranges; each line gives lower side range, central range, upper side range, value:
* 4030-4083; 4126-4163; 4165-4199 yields 1.2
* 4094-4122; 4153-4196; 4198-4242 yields 0.7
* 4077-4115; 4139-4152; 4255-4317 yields 1.0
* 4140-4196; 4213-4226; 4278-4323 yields -1.3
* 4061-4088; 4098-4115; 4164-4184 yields 0.4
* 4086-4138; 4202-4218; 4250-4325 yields -0.6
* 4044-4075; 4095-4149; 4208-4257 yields 2.9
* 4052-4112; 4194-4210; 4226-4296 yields 1.3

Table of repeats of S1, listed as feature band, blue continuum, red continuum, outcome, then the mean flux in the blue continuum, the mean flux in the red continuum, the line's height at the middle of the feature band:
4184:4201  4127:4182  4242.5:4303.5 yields 0.6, 4.55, 5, 4.7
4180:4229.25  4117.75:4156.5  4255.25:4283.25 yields 0.5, 4.49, 5.08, 4.8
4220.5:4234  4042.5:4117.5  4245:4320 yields 0.1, 4.65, 4.89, 4.82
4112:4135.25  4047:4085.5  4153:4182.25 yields -0.2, 4.61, 4.66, 4.64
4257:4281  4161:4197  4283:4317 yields -2.6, 4.69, 4.52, 4.56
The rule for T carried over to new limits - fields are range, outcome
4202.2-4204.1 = 4.6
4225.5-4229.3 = 4.04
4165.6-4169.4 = 4.48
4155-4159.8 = 4.46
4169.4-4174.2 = 4.82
